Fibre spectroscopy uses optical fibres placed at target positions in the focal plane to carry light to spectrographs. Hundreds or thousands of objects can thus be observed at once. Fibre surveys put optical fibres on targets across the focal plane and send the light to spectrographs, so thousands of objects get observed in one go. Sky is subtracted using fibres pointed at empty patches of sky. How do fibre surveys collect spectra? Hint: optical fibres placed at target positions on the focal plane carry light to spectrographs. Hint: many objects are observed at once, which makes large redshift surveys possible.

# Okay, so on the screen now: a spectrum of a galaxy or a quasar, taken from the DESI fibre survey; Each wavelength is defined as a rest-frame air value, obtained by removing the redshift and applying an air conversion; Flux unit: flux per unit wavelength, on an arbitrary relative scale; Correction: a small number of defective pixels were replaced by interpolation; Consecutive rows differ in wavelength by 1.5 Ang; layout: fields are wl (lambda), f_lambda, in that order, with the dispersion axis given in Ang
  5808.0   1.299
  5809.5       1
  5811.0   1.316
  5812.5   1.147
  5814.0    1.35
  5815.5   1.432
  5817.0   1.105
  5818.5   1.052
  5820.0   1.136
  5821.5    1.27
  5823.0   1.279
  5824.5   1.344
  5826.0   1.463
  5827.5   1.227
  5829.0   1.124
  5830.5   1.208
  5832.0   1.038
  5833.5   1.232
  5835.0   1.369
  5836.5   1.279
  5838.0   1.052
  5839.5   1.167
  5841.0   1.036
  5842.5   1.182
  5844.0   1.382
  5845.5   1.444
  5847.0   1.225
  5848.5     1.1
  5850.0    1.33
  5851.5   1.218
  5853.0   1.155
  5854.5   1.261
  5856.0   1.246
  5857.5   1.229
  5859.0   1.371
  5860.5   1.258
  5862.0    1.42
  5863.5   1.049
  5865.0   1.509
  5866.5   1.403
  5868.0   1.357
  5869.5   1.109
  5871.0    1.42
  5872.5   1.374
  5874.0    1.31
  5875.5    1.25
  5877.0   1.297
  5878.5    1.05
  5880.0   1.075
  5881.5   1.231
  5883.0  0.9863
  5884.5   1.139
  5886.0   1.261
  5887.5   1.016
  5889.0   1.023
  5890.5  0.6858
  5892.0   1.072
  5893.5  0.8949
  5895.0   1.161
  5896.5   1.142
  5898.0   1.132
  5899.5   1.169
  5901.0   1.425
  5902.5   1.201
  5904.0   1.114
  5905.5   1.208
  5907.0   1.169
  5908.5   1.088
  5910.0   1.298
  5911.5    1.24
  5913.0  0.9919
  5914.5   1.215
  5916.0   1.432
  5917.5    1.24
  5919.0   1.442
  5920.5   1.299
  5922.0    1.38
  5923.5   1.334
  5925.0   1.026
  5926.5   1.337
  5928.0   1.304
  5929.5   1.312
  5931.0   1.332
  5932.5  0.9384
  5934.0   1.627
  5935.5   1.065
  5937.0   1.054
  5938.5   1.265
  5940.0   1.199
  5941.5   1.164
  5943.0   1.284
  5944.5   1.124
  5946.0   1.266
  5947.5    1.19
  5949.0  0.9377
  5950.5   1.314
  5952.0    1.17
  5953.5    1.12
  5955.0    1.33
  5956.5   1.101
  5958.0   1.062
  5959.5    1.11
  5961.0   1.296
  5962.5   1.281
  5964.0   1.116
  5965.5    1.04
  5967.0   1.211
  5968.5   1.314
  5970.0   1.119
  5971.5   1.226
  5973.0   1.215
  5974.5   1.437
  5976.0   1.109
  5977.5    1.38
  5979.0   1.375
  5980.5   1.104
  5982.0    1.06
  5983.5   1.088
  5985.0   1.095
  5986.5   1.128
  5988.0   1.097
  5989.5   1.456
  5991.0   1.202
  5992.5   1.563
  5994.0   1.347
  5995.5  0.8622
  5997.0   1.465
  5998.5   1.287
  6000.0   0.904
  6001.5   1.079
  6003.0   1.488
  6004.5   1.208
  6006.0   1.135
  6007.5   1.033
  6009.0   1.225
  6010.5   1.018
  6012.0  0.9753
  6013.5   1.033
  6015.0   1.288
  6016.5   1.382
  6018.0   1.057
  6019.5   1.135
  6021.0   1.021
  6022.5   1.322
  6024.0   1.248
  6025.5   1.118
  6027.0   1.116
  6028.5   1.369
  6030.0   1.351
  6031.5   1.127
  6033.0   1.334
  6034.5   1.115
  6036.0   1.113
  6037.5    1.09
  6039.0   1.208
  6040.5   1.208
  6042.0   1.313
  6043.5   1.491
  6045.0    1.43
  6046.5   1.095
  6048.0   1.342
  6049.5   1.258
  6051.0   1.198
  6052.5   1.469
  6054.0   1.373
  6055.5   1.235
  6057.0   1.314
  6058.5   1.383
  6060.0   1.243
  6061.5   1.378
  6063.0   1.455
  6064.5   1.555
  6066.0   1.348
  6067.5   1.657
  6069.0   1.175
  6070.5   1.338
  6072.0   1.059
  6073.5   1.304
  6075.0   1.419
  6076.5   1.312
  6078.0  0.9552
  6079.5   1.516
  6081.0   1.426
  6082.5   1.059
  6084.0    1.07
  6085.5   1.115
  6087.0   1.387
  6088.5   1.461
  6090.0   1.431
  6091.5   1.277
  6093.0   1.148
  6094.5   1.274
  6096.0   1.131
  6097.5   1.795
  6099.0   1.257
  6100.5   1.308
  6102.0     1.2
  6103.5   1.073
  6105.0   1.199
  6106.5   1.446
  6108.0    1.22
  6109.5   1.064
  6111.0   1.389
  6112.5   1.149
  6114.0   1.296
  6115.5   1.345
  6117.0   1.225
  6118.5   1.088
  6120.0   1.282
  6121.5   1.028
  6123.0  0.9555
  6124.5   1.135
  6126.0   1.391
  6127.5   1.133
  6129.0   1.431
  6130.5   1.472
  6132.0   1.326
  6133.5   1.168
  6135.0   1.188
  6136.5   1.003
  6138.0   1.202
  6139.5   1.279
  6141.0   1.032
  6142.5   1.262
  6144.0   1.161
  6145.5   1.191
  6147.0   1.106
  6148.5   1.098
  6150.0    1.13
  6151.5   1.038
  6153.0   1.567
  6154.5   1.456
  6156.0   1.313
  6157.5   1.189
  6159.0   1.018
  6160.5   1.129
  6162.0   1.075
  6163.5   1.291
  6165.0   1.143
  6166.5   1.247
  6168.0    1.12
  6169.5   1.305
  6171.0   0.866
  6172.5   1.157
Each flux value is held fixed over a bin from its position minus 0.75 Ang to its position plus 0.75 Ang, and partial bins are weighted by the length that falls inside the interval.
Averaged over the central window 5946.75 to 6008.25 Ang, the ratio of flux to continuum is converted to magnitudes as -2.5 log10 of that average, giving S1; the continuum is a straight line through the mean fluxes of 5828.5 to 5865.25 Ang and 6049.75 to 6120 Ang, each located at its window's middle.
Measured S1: 0.061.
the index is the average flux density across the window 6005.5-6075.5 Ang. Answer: 1.25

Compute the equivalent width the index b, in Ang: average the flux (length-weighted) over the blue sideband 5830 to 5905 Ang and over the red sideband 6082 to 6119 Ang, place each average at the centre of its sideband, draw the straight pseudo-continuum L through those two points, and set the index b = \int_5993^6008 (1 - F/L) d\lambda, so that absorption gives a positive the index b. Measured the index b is 0.5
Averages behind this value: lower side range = 1.2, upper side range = 1.26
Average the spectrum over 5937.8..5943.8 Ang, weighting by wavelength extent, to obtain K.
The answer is 1.23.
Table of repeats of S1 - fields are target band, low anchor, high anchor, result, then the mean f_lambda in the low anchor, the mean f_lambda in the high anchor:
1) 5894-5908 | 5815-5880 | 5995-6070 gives 0.06 mag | 1.25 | 1.24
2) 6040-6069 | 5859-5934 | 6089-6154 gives -0.11 mag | 1.21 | 1.23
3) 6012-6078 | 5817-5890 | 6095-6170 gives -0.04 mag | 1.23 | 1.22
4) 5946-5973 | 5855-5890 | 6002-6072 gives 0.06 mag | 1.23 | 1.25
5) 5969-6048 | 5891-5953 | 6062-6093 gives 0.05 mag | 1.21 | 1.31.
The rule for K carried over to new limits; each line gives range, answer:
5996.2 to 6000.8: 1.21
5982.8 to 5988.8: 1.11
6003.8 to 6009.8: 1.15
